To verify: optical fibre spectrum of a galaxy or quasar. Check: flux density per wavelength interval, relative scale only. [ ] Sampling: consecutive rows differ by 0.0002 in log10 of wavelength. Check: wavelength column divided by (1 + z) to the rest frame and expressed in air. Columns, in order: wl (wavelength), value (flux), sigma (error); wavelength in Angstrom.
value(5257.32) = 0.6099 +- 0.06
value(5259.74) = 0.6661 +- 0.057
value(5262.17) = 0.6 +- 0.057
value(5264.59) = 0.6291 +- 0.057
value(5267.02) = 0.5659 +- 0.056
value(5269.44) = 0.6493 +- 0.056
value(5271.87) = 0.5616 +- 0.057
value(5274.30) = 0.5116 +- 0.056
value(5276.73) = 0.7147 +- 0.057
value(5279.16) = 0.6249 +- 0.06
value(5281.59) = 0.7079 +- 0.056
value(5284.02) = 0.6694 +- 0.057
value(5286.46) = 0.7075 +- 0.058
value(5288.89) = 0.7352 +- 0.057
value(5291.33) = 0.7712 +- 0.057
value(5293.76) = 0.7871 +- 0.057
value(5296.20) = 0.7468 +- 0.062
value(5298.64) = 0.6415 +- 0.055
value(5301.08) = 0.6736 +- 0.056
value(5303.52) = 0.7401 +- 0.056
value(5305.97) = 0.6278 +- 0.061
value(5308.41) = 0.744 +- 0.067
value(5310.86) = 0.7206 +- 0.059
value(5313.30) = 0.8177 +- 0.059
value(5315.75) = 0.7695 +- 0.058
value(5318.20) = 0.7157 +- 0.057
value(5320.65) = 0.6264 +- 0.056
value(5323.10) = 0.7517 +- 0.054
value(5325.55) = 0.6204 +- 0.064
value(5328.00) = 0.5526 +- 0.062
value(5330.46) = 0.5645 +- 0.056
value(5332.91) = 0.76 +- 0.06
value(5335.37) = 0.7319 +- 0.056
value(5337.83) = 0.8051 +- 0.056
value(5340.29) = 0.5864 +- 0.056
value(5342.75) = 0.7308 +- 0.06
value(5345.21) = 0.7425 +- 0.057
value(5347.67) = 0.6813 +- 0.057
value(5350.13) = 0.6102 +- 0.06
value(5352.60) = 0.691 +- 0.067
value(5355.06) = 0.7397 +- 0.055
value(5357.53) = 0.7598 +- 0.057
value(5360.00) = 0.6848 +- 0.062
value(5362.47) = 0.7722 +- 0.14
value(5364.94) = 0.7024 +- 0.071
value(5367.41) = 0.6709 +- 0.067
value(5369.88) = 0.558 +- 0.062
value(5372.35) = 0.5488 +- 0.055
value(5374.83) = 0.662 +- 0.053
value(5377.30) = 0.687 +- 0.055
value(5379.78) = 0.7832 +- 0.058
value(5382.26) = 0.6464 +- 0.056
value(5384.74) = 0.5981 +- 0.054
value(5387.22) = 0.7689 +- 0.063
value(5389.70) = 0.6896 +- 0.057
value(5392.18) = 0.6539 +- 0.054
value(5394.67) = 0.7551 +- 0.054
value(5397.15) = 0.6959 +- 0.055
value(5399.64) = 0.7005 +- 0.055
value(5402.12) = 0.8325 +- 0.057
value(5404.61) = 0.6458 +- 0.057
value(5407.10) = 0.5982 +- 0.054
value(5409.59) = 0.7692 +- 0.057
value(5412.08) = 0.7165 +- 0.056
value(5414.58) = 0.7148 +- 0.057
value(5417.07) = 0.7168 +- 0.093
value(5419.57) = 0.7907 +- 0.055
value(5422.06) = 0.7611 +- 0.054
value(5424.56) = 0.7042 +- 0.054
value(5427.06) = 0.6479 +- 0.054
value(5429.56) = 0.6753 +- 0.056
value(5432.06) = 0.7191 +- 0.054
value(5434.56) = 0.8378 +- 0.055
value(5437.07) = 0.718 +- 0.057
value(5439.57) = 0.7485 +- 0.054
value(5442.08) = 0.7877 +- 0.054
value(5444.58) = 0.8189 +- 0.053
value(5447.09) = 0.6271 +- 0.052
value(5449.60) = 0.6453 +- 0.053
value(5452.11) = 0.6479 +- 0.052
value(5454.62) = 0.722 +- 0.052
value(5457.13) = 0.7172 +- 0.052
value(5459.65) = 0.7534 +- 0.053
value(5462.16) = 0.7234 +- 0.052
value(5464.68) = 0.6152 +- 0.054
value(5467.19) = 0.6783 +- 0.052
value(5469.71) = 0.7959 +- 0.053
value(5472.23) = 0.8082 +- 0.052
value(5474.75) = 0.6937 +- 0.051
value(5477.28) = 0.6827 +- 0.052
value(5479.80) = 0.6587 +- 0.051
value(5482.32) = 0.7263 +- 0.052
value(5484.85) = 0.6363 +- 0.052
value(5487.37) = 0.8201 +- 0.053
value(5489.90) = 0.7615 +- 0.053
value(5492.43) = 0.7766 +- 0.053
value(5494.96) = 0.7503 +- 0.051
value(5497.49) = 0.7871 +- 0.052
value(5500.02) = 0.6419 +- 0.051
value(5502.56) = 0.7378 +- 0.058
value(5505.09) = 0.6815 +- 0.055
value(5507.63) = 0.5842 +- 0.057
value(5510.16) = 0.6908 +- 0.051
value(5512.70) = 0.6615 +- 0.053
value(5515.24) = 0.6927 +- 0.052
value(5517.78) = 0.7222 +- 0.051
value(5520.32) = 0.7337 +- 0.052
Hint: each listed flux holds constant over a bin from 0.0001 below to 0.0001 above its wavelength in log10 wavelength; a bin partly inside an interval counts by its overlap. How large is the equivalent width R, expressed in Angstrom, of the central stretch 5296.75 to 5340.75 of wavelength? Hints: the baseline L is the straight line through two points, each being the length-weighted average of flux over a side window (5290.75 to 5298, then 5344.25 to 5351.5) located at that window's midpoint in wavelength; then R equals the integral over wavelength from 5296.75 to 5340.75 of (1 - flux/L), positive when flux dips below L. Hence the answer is 1.6 Angstrom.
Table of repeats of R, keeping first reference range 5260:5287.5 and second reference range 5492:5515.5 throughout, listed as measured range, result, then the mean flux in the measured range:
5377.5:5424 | -3.1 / 0.712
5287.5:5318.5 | -4.4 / 0.73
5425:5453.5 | -1.5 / 0.715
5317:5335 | -0.4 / 0.659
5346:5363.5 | -1.4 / 0.706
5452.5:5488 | -1.3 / 0.713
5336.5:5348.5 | -1.1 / 0.71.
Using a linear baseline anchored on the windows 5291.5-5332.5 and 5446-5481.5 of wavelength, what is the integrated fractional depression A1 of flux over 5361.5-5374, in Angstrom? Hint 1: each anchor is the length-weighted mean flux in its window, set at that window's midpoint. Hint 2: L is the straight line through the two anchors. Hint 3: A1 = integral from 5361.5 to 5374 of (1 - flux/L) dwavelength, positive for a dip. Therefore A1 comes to 0.89 Angstrom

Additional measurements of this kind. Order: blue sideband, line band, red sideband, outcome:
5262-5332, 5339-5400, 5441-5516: 0.4 Angstrom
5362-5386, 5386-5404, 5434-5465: -1.3 Angstrom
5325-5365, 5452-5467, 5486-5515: 0.2 Angstrom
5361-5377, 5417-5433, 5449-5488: -0.7 Angstrom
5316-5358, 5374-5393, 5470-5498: 0.4 Angstrom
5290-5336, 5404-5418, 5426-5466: 0.3 Angstrom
